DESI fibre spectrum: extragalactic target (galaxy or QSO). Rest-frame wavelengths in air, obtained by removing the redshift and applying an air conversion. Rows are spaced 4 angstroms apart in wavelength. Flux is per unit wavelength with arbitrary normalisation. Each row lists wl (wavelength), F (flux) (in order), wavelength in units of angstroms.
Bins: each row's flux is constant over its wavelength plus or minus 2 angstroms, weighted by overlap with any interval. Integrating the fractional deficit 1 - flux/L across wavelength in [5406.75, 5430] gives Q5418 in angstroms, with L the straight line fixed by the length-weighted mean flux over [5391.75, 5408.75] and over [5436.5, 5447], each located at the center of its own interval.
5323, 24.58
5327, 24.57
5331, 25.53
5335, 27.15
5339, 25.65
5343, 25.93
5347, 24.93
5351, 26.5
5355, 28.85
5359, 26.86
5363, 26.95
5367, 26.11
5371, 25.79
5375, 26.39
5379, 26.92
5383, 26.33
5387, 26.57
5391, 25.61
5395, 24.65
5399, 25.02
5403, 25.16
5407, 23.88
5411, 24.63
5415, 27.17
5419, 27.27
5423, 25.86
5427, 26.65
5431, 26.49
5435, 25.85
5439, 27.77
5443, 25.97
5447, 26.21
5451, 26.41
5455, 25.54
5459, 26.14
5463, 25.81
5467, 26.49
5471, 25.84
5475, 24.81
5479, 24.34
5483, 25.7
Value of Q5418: -0.4 angstroms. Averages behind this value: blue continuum 24.8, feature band 26.1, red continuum 26.7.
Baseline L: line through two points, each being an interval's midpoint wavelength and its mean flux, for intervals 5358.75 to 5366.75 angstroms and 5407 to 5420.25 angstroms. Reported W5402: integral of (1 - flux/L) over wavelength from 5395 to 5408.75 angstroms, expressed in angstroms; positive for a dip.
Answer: 0.75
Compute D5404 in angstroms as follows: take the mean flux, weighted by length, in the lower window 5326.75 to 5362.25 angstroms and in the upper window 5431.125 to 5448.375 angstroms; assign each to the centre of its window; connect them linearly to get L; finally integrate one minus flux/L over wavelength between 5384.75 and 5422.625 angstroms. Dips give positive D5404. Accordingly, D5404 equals 1.2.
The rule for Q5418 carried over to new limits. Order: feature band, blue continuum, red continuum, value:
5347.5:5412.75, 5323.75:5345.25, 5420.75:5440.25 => 0.2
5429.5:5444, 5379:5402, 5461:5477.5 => -0.5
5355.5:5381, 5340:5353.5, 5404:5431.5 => -0.7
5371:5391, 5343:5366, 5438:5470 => 0.2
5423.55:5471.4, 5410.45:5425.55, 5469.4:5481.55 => -1.1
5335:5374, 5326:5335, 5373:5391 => -0.7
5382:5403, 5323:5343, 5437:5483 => 0.2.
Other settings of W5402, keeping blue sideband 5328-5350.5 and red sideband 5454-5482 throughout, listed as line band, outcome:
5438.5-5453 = -0.5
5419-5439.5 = -0.7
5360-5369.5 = -0.3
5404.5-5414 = 0.4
